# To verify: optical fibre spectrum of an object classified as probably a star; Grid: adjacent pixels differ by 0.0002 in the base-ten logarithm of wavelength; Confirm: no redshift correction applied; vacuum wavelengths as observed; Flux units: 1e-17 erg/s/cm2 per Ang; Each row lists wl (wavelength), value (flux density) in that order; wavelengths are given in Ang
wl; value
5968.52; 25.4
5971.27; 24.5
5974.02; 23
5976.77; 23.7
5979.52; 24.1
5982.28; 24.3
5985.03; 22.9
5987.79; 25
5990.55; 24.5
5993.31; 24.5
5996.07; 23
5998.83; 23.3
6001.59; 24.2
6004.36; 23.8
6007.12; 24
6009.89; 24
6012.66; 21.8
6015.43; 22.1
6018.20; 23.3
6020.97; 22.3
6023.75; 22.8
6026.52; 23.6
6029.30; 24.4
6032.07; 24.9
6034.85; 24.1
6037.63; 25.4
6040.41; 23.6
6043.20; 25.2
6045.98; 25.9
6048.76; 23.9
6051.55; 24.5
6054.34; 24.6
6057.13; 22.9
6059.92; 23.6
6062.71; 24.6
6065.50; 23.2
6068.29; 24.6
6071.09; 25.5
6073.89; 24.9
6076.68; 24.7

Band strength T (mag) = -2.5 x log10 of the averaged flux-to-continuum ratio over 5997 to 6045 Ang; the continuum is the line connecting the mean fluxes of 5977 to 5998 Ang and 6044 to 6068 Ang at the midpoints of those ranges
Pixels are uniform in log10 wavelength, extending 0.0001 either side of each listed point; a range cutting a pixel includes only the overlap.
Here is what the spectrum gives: 0.02 mag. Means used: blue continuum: 24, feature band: 23.7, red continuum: 24.2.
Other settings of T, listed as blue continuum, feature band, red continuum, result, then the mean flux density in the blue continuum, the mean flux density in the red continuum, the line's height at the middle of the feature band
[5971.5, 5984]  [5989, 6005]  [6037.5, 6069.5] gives 0.00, 23.8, 24.3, 23.9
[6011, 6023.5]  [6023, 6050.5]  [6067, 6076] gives -0.05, 22.4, 25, 23.4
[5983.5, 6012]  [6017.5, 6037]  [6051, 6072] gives 0.01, 23.9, 24.1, 24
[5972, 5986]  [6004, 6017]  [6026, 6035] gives 0.05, 23.7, 24.3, 24.1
